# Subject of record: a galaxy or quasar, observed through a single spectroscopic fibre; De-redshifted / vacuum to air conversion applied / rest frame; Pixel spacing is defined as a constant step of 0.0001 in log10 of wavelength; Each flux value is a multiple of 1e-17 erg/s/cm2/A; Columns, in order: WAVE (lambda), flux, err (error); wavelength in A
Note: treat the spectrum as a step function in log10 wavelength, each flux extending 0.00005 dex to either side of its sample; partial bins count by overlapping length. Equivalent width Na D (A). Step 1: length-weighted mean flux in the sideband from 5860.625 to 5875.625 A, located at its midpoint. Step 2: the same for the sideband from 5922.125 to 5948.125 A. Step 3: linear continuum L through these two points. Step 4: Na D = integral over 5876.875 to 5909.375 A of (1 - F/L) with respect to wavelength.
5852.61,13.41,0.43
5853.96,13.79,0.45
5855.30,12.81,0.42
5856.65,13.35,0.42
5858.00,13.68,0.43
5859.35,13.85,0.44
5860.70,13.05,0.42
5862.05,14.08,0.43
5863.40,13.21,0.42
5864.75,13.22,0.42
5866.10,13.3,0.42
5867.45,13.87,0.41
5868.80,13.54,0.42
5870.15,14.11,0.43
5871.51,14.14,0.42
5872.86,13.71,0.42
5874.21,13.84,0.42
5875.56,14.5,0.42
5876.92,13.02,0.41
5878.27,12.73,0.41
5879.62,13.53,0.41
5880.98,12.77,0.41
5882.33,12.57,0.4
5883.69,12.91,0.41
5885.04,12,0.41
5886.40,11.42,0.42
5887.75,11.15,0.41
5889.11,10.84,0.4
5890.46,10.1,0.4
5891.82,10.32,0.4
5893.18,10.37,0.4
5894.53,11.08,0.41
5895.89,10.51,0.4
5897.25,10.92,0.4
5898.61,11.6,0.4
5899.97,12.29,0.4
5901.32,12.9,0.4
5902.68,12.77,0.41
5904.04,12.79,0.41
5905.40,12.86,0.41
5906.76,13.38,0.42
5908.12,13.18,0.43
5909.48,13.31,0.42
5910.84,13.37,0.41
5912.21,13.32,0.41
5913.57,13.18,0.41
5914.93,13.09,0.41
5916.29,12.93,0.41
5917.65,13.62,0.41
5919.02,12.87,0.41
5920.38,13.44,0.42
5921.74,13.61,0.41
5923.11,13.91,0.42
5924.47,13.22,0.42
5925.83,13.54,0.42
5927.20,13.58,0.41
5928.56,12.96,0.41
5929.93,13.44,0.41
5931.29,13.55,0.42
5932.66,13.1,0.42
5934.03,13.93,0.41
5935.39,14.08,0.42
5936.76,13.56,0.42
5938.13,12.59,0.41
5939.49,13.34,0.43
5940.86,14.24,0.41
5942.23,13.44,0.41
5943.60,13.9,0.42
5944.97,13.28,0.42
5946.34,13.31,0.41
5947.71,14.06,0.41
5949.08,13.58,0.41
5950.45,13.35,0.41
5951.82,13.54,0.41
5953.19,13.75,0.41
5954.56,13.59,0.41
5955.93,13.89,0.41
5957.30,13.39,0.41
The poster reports 3.9 A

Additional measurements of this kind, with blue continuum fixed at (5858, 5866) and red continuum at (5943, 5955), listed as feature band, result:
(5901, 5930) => 0.7 A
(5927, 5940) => 0.2 A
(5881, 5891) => 1.4 A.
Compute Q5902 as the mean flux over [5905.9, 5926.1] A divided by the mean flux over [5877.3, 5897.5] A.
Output 1.2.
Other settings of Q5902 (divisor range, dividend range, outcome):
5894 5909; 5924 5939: 1.10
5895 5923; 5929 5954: 1.06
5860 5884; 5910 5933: 0.99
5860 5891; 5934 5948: 1.05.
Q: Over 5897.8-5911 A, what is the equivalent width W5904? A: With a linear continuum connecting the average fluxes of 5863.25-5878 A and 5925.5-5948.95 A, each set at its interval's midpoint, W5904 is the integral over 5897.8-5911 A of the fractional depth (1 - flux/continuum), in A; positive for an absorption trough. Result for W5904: 0.8 A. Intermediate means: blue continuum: 13.7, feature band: 12.8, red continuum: 13.5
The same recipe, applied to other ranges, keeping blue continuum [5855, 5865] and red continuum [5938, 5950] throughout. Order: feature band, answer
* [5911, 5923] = 0.2 A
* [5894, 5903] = 1.2 A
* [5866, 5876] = -0.3 A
